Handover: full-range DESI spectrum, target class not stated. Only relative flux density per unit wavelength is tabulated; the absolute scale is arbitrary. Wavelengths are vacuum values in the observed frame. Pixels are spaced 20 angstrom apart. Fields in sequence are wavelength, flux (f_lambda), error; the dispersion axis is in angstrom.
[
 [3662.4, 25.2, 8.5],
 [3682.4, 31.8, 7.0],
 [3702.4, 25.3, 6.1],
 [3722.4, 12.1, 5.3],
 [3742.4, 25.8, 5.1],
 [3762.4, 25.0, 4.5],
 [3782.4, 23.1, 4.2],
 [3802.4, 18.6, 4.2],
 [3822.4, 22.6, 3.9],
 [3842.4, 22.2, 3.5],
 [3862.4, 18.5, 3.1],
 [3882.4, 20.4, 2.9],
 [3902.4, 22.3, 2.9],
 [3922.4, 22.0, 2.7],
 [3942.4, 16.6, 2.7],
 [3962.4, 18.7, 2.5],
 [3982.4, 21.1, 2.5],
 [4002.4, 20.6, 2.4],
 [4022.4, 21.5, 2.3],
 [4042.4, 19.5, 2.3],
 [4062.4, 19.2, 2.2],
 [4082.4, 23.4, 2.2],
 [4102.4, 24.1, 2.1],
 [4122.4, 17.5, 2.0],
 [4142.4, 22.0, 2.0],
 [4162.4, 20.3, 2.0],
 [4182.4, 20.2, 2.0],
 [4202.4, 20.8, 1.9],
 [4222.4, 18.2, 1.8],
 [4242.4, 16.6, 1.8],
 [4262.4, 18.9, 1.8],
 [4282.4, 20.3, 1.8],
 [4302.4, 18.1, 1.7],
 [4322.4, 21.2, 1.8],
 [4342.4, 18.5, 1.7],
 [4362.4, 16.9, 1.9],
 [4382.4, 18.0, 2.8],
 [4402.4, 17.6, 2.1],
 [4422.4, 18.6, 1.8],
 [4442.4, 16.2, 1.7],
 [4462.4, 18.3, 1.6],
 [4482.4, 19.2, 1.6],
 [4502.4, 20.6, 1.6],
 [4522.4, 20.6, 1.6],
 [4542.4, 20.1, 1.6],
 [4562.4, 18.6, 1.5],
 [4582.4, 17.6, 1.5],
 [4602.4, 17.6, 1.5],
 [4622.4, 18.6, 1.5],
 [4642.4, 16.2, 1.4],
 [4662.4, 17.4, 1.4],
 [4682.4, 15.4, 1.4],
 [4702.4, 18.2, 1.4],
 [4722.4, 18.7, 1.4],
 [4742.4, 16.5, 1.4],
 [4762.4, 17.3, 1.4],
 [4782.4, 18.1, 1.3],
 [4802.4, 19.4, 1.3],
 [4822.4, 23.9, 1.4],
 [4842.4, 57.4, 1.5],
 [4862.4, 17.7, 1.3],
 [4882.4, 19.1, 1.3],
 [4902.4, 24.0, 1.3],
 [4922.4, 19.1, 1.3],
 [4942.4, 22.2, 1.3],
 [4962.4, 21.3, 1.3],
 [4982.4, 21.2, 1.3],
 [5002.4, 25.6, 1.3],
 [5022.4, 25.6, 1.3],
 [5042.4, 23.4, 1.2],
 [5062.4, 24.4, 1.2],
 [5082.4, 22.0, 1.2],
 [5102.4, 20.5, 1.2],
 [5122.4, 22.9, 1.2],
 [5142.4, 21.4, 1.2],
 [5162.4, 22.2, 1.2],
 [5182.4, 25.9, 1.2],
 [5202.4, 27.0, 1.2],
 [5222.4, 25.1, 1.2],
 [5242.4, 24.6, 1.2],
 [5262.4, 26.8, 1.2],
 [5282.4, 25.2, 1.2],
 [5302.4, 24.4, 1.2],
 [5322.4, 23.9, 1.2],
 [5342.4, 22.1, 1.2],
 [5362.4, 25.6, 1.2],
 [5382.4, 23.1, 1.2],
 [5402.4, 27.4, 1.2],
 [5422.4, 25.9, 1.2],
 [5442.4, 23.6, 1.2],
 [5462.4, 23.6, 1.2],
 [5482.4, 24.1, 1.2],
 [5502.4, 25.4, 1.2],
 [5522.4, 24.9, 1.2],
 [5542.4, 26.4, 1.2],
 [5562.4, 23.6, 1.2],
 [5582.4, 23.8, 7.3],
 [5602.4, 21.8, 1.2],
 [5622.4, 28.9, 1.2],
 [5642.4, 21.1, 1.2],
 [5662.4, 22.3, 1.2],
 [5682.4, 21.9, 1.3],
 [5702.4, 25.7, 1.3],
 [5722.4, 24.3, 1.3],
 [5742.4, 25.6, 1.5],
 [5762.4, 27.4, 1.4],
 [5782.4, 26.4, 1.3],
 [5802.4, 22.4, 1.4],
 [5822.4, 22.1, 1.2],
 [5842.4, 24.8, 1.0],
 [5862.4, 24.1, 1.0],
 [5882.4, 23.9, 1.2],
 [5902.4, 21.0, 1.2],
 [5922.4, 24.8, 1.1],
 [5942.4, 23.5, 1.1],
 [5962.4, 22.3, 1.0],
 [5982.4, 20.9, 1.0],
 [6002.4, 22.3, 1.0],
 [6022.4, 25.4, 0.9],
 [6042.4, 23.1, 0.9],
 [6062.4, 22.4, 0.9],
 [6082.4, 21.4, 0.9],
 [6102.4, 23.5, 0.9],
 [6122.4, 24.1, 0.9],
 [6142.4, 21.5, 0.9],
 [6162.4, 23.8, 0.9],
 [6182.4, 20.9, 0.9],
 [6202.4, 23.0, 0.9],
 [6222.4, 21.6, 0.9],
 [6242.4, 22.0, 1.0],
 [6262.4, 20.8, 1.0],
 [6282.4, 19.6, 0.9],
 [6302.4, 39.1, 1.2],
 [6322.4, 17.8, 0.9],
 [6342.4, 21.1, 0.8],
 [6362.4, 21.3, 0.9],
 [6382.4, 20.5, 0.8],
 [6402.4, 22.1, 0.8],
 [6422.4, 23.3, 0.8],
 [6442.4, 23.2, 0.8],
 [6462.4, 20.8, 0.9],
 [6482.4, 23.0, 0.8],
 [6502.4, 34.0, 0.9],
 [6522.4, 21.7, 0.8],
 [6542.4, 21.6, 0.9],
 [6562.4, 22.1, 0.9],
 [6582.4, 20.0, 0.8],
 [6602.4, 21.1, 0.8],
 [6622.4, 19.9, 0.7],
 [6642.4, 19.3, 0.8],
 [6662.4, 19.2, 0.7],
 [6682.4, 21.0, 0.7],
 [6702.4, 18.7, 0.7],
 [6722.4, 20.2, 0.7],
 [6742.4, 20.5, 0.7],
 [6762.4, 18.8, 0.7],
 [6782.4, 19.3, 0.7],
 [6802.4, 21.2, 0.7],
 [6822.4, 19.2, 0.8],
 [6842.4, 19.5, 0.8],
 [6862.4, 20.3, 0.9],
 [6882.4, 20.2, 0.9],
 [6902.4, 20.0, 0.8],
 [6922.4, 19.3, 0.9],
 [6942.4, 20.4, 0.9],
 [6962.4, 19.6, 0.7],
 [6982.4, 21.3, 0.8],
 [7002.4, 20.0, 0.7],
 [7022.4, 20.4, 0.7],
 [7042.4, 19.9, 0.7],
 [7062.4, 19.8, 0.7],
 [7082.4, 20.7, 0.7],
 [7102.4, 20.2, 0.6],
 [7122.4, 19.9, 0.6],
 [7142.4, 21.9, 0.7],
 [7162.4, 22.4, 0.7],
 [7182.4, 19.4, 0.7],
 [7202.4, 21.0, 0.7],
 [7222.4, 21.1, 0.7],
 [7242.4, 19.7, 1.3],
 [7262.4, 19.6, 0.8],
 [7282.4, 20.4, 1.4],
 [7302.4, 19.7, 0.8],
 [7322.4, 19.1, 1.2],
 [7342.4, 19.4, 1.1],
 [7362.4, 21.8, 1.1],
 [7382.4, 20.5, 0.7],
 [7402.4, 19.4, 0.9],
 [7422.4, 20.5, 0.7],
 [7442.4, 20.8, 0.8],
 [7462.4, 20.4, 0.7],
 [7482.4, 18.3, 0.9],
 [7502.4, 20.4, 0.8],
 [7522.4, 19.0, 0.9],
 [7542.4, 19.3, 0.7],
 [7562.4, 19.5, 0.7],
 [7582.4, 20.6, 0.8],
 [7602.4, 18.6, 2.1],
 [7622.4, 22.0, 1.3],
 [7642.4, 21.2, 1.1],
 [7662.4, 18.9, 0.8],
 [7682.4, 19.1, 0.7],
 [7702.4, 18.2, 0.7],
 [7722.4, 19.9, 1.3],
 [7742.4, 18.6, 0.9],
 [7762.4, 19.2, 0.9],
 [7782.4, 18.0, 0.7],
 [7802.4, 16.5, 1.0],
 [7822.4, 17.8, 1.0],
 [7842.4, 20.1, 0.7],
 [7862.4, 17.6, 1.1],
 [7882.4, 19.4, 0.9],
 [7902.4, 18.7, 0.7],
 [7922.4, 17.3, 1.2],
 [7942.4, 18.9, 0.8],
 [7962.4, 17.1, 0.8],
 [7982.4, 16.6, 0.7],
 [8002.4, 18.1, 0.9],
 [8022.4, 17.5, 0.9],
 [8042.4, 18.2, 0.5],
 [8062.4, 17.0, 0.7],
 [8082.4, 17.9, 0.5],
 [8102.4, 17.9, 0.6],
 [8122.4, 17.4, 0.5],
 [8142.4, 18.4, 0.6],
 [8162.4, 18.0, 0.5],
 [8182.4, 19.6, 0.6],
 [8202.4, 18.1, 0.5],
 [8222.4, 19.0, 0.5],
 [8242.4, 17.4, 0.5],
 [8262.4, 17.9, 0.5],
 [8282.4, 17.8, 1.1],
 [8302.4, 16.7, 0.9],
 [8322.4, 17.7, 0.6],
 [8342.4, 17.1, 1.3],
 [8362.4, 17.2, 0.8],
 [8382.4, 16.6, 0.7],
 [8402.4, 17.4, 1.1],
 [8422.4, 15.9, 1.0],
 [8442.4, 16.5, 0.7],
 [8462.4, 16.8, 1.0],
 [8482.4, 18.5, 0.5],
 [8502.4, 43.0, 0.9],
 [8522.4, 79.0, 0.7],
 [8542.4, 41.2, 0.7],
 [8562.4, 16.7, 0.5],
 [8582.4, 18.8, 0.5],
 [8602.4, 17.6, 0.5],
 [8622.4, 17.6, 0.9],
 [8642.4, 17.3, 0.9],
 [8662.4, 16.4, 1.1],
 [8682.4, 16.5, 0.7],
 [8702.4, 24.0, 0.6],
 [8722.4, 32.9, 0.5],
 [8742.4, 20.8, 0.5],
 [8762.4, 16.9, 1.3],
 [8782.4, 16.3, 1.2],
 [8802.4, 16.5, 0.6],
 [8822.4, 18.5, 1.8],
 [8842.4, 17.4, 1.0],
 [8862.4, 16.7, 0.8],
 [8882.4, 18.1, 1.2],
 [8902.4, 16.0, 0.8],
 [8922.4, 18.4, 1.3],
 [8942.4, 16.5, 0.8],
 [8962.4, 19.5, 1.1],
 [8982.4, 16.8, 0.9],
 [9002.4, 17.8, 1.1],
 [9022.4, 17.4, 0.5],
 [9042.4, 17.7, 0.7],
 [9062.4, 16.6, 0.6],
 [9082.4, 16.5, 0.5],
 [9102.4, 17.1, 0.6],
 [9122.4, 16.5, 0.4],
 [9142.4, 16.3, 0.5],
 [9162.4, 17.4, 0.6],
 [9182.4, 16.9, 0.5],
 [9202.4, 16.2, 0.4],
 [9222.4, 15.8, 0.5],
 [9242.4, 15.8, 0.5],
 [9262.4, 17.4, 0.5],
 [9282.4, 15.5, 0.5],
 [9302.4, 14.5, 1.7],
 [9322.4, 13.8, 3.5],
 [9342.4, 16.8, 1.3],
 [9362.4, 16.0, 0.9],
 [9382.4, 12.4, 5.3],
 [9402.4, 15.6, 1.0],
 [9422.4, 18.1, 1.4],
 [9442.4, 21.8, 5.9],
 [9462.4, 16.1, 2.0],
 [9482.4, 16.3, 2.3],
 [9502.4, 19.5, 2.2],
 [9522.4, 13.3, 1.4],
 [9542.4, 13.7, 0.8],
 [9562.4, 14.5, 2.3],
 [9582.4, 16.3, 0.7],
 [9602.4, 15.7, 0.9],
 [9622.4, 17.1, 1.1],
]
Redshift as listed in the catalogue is 0.30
